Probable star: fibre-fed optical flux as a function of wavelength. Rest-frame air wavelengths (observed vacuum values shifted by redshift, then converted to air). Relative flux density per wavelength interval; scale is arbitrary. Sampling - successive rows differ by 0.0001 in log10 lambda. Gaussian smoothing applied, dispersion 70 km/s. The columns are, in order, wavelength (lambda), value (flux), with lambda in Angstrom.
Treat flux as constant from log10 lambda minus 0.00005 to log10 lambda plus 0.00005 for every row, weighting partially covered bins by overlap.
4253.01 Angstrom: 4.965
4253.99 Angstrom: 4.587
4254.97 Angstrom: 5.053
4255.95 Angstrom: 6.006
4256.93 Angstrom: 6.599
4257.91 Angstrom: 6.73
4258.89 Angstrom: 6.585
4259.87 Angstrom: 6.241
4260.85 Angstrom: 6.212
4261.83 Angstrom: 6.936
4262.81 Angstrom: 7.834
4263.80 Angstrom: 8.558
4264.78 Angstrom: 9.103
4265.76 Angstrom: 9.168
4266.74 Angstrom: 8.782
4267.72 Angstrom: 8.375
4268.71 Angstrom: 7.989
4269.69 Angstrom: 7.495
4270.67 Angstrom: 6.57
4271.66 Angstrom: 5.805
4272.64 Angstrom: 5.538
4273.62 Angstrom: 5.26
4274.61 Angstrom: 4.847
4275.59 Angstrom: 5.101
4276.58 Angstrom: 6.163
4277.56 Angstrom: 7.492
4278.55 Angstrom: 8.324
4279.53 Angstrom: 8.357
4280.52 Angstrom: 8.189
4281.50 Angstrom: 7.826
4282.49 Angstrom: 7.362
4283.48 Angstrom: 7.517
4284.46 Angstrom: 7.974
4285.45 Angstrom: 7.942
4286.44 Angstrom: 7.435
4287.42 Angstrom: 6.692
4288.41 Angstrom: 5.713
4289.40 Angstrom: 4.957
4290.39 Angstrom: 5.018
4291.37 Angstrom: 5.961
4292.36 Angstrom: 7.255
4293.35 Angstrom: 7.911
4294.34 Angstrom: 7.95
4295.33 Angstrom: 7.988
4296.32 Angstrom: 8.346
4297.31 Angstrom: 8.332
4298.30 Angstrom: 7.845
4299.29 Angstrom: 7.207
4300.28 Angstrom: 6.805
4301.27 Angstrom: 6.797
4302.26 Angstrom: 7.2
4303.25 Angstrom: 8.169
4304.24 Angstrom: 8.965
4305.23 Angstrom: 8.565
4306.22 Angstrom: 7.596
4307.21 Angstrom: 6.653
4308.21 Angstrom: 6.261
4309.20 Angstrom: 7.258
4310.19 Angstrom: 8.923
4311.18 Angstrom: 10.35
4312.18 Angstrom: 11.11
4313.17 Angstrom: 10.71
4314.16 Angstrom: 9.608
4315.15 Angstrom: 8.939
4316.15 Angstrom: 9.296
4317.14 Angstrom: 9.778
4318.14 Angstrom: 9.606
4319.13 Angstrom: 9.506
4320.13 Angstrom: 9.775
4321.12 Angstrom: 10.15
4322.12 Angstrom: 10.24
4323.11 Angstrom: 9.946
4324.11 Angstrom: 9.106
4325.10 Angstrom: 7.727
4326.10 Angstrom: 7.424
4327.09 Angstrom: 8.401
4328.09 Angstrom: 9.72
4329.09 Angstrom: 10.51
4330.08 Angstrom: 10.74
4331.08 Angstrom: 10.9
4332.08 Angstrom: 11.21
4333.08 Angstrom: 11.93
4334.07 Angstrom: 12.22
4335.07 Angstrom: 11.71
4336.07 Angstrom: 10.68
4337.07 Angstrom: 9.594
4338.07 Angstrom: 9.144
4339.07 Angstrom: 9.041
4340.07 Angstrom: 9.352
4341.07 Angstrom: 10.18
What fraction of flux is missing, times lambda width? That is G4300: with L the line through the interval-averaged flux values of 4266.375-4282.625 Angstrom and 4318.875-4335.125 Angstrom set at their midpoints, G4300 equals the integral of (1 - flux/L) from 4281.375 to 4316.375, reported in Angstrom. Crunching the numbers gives 2.7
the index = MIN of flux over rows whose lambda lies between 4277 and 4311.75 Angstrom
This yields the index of 4.957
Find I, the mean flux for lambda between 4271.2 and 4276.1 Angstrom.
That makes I 5.31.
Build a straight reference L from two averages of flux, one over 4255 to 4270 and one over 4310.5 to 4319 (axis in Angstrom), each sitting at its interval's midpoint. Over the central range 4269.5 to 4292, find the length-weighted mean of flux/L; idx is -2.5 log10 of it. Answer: 0.235 mag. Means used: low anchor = 7.43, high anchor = 9.89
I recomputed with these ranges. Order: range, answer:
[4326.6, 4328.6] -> 9.04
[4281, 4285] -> 7.68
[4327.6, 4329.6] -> 10.1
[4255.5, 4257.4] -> 6.31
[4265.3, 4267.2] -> 8.99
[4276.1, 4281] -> 7.71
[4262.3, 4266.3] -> 8.66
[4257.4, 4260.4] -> 6.52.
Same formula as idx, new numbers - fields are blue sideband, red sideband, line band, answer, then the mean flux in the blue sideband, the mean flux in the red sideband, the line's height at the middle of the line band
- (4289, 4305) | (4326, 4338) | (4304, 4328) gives 0.001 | 7.33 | 10.5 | 9.04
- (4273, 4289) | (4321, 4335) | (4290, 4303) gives 0.098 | 6.99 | 10.1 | 8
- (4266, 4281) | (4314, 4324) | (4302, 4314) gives 0.061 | 6.99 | 9.66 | 9.01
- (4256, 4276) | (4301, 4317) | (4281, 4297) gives 0.102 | 6.97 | 8.58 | 7.83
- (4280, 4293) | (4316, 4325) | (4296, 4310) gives 0.087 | 6.92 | 9.64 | 8.24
